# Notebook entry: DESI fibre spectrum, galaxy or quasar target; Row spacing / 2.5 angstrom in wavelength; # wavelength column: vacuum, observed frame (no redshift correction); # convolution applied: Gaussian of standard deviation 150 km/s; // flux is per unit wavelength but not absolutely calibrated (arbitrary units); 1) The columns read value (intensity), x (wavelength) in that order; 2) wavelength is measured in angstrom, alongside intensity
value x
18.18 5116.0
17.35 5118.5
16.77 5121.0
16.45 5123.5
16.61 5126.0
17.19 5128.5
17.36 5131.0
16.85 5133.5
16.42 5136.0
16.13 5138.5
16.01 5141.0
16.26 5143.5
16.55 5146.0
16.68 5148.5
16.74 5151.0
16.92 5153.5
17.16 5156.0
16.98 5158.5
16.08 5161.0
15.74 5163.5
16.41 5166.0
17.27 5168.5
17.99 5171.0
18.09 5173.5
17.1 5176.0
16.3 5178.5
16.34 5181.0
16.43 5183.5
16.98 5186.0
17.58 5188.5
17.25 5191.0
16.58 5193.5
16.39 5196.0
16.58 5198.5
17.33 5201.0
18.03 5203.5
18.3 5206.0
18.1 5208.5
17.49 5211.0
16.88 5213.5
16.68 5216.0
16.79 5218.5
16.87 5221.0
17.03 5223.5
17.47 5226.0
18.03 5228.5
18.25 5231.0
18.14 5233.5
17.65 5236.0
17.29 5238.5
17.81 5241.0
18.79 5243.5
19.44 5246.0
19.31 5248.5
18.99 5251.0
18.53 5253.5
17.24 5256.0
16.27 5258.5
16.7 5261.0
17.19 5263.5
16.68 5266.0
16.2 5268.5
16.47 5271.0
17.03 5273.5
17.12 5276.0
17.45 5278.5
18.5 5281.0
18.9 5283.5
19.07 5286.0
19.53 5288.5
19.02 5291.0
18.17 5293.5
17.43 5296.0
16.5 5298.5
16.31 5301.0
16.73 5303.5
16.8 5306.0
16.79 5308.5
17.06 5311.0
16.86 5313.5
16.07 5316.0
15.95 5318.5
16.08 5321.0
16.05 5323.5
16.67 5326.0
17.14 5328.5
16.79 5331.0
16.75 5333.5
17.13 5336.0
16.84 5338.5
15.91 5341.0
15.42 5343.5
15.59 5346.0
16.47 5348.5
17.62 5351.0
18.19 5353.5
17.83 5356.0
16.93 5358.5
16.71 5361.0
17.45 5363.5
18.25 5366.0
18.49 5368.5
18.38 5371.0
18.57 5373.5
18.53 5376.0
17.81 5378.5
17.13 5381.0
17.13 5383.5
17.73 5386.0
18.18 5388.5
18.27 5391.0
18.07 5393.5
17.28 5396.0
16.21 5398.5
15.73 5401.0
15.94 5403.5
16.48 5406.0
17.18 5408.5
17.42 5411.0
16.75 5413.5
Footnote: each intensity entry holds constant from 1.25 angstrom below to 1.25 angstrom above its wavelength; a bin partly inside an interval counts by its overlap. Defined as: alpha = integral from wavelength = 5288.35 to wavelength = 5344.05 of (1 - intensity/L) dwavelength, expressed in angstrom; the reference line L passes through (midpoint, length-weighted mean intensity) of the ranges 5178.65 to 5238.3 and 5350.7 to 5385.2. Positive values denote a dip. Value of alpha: 2.5 angstrom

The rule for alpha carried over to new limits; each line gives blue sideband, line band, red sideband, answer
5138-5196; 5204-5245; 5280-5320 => -1.32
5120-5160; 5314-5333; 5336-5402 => 0.86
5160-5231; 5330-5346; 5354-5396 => 1.16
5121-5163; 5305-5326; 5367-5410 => 0.93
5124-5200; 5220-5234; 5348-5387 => -0.45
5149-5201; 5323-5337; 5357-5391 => 0.65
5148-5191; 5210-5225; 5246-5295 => 0.33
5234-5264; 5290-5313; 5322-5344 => -0.12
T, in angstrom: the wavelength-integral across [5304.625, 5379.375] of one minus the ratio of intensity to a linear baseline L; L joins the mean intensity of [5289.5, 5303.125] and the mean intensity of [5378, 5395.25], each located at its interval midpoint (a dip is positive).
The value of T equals 2.46 angstrom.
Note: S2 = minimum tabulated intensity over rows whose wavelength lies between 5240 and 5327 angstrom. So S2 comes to 15.95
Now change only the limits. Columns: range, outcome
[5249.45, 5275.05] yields 16.2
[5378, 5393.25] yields 17.13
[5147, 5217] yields 15.74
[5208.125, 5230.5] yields 16.68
